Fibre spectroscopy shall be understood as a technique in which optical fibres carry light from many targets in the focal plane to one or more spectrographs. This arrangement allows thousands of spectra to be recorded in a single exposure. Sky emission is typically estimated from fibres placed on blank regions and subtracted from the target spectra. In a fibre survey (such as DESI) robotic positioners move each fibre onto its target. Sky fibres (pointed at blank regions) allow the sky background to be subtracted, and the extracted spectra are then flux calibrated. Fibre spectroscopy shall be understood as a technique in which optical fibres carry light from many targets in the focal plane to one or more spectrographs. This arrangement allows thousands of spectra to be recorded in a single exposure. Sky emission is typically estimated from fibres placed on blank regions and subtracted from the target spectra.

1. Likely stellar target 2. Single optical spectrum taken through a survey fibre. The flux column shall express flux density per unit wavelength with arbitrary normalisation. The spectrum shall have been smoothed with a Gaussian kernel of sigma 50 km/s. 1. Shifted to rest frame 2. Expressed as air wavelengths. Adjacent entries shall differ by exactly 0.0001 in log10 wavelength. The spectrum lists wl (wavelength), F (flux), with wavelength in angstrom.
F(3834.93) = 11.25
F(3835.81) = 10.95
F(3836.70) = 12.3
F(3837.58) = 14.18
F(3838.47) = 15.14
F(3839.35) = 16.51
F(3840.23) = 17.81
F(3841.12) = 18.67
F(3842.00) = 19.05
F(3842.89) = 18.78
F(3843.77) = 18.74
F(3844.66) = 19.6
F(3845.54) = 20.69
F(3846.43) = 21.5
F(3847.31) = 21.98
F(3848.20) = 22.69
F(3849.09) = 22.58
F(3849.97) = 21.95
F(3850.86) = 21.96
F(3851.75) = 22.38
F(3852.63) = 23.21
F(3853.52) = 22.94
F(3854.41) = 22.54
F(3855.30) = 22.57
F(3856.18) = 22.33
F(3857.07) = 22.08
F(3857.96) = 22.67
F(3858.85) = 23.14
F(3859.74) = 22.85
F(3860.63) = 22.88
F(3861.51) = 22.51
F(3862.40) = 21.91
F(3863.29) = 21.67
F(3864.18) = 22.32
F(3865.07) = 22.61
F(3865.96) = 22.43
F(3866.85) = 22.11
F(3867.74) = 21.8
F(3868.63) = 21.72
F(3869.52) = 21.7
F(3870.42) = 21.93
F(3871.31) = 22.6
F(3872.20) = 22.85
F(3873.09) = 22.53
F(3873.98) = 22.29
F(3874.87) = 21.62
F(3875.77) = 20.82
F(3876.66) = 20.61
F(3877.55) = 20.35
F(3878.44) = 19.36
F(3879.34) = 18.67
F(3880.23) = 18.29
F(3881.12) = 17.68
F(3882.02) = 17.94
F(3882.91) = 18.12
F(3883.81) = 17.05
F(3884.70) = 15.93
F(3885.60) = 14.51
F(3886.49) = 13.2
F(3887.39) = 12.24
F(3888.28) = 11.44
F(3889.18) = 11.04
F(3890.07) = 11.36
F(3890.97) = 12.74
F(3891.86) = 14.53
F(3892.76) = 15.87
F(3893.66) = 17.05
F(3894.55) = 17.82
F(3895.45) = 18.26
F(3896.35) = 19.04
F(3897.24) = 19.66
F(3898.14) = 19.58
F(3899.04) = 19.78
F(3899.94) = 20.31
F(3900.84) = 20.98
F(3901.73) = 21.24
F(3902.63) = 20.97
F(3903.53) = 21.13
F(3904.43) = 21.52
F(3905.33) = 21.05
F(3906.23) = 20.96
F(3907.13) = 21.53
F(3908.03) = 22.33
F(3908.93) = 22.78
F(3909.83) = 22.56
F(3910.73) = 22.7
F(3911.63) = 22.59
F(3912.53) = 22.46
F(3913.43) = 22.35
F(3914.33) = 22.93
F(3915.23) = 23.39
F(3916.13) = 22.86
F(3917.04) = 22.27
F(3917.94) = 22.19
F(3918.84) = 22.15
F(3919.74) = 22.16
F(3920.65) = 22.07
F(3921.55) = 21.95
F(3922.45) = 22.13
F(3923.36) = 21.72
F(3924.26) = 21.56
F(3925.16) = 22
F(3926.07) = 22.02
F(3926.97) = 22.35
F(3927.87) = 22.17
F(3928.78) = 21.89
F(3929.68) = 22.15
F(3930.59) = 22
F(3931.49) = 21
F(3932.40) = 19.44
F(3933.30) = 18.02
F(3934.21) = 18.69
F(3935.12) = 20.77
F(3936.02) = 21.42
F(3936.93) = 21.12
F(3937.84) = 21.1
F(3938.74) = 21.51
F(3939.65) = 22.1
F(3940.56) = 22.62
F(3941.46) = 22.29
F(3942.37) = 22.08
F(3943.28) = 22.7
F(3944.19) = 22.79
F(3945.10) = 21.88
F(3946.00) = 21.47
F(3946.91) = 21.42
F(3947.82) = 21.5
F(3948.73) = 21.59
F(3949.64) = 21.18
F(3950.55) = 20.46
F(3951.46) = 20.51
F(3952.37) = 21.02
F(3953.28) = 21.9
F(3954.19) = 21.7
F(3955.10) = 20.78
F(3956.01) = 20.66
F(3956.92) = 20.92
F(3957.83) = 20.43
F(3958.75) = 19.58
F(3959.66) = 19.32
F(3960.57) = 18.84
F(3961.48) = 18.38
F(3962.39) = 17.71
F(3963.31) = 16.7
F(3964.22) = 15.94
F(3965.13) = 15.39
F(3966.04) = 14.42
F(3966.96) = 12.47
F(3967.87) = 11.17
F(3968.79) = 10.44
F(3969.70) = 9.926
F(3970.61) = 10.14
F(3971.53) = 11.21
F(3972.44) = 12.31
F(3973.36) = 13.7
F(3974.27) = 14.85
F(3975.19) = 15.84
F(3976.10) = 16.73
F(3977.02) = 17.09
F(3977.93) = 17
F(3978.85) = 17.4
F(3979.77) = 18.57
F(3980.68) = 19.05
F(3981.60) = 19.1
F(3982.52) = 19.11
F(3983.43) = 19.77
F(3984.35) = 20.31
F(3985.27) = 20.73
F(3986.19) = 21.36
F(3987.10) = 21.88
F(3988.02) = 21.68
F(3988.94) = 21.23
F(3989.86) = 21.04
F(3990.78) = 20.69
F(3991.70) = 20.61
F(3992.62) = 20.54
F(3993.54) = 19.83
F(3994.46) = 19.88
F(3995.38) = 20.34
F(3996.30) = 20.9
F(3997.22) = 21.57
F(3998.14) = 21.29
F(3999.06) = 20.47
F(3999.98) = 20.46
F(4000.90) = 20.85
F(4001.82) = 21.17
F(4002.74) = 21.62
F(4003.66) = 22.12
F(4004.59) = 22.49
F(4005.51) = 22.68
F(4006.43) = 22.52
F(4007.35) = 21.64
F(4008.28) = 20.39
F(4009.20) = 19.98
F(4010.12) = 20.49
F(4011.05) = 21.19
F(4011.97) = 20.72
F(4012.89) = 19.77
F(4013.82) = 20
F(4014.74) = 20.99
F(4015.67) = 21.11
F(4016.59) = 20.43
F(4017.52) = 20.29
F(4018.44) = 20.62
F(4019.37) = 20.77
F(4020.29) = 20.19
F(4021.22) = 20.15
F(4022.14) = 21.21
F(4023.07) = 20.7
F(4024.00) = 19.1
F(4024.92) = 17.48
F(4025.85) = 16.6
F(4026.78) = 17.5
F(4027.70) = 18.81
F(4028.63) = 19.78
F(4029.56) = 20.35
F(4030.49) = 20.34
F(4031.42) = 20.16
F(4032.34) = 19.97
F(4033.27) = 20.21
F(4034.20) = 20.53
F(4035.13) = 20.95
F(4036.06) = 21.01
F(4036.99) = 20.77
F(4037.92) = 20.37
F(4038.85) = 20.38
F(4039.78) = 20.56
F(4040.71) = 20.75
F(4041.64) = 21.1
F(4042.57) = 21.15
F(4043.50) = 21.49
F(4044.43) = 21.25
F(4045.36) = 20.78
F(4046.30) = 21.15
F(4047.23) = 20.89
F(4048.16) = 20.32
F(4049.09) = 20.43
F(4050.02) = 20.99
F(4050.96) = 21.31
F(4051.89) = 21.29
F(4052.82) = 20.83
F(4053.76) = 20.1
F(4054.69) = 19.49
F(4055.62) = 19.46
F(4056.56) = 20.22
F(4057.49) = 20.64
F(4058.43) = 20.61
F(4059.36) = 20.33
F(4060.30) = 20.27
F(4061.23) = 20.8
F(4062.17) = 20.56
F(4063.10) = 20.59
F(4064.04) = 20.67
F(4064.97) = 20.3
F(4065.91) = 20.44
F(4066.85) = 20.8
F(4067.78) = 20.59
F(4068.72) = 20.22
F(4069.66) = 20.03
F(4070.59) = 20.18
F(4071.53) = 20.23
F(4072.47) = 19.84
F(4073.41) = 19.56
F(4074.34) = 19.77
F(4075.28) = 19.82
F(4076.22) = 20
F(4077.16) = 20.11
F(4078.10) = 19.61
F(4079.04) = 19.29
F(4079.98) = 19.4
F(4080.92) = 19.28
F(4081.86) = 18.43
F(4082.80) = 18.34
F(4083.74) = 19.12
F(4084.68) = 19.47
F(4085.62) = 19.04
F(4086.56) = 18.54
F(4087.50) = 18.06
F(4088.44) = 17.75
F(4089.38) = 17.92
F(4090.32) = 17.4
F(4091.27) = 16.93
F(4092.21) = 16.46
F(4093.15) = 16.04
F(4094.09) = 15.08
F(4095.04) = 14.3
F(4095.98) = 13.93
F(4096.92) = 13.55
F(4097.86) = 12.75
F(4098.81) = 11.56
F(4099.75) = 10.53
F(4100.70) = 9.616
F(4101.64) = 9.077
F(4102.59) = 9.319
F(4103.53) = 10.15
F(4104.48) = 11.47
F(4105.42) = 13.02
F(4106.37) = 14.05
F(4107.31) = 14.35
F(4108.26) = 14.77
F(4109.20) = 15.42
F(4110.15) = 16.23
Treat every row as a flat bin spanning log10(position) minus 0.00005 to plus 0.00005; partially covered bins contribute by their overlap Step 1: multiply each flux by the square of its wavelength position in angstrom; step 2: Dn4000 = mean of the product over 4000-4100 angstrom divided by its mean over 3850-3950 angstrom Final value 1.02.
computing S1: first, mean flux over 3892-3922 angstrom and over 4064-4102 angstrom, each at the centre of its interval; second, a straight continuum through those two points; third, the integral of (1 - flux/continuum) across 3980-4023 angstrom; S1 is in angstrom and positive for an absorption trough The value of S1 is -3.5 angstrom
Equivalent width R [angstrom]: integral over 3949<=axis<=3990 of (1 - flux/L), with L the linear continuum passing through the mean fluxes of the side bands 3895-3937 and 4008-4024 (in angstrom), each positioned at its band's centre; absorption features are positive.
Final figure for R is 6.2 angstrom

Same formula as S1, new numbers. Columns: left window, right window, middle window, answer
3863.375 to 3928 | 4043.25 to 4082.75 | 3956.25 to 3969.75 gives 2.53 angstrom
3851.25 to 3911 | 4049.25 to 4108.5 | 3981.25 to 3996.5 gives -1.44 angstrom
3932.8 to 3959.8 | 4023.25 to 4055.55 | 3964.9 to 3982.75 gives 5.24 angstrom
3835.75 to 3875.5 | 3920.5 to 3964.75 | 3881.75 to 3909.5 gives 4.12 angstrom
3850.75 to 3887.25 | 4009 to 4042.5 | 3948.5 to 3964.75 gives 0.51 angstrom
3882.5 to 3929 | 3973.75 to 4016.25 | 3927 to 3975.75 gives 2.51 angstrom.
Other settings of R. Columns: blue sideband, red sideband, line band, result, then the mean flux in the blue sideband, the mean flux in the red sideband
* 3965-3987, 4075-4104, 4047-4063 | -4.44 angstrom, 15.9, 16.1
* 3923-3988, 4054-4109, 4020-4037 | -1.47 angstrom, 19.2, 17.5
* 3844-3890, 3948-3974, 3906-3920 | -2.70 angstrom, 20.4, 17.1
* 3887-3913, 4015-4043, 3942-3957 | -1.65 angstrom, 18.8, 20.1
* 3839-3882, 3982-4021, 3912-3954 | -1.25 angstrom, 21.3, 20.8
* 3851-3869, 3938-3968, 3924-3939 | -0.46 angstrom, 22.4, 19.9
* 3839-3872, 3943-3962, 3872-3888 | 2.24 angstrom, 21.6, 20.9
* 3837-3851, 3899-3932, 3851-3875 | -2.80 angstrom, 19.4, 21.9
